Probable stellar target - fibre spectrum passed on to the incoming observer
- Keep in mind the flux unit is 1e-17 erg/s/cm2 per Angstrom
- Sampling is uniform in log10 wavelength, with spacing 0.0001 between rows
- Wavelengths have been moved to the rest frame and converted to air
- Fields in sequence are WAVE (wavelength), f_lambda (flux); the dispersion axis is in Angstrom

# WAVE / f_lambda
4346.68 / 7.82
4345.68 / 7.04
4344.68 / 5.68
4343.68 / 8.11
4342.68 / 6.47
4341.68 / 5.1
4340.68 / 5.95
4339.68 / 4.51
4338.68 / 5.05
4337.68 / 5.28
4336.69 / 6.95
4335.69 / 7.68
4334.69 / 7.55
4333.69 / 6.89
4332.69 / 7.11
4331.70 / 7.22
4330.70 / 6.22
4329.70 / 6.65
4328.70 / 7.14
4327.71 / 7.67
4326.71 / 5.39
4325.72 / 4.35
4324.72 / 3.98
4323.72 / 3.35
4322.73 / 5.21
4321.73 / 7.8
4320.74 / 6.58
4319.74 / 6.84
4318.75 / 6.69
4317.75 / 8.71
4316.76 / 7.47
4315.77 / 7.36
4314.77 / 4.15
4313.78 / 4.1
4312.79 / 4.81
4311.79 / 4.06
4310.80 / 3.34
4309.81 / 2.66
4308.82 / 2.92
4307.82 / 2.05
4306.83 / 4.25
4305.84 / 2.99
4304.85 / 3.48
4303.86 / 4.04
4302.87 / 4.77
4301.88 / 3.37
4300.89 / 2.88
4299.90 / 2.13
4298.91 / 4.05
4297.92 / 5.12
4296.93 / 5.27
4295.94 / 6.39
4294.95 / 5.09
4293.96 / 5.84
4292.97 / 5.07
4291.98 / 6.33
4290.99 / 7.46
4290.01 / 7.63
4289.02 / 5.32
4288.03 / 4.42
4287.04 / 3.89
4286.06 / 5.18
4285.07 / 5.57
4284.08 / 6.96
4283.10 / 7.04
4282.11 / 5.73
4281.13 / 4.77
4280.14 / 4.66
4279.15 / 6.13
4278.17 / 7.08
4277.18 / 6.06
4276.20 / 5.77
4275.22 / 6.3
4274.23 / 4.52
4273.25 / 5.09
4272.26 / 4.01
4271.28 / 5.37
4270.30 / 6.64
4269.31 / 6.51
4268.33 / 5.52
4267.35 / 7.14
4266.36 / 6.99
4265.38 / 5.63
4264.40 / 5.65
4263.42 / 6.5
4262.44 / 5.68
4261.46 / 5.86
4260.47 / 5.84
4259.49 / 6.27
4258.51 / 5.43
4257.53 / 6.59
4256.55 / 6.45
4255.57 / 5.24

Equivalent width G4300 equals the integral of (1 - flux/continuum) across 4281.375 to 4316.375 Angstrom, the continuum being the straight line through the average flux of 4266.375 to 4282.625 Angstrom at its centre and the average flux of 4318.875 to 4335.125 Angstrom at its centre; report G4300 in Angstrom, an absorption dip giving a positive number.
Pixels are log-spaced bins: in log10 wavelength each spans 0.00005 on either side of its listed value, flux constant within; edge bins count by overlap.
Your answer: 7.2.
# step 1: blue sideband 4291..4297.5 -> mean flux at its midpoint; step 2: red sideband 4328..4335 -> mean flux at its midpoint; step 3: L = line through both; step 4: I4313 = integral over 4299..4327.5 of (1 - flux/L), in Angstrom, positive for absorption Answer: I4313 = 7.9 Angstrom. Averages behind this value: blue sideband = 5.79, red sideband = 6.97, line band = 4.66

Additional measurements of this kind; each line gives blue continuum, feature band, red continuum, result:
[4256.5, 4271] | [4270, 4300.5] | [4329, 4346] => 3.63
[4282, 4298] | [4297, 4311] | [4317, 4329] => 5.78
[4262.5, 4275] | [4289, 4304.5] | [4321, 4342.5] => 2.34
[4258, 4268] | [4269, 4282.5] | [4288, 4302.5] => 0.23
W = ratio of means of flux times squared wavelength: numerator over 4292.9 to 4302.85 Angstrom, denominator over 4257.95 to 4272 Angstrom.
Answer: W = 0.76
